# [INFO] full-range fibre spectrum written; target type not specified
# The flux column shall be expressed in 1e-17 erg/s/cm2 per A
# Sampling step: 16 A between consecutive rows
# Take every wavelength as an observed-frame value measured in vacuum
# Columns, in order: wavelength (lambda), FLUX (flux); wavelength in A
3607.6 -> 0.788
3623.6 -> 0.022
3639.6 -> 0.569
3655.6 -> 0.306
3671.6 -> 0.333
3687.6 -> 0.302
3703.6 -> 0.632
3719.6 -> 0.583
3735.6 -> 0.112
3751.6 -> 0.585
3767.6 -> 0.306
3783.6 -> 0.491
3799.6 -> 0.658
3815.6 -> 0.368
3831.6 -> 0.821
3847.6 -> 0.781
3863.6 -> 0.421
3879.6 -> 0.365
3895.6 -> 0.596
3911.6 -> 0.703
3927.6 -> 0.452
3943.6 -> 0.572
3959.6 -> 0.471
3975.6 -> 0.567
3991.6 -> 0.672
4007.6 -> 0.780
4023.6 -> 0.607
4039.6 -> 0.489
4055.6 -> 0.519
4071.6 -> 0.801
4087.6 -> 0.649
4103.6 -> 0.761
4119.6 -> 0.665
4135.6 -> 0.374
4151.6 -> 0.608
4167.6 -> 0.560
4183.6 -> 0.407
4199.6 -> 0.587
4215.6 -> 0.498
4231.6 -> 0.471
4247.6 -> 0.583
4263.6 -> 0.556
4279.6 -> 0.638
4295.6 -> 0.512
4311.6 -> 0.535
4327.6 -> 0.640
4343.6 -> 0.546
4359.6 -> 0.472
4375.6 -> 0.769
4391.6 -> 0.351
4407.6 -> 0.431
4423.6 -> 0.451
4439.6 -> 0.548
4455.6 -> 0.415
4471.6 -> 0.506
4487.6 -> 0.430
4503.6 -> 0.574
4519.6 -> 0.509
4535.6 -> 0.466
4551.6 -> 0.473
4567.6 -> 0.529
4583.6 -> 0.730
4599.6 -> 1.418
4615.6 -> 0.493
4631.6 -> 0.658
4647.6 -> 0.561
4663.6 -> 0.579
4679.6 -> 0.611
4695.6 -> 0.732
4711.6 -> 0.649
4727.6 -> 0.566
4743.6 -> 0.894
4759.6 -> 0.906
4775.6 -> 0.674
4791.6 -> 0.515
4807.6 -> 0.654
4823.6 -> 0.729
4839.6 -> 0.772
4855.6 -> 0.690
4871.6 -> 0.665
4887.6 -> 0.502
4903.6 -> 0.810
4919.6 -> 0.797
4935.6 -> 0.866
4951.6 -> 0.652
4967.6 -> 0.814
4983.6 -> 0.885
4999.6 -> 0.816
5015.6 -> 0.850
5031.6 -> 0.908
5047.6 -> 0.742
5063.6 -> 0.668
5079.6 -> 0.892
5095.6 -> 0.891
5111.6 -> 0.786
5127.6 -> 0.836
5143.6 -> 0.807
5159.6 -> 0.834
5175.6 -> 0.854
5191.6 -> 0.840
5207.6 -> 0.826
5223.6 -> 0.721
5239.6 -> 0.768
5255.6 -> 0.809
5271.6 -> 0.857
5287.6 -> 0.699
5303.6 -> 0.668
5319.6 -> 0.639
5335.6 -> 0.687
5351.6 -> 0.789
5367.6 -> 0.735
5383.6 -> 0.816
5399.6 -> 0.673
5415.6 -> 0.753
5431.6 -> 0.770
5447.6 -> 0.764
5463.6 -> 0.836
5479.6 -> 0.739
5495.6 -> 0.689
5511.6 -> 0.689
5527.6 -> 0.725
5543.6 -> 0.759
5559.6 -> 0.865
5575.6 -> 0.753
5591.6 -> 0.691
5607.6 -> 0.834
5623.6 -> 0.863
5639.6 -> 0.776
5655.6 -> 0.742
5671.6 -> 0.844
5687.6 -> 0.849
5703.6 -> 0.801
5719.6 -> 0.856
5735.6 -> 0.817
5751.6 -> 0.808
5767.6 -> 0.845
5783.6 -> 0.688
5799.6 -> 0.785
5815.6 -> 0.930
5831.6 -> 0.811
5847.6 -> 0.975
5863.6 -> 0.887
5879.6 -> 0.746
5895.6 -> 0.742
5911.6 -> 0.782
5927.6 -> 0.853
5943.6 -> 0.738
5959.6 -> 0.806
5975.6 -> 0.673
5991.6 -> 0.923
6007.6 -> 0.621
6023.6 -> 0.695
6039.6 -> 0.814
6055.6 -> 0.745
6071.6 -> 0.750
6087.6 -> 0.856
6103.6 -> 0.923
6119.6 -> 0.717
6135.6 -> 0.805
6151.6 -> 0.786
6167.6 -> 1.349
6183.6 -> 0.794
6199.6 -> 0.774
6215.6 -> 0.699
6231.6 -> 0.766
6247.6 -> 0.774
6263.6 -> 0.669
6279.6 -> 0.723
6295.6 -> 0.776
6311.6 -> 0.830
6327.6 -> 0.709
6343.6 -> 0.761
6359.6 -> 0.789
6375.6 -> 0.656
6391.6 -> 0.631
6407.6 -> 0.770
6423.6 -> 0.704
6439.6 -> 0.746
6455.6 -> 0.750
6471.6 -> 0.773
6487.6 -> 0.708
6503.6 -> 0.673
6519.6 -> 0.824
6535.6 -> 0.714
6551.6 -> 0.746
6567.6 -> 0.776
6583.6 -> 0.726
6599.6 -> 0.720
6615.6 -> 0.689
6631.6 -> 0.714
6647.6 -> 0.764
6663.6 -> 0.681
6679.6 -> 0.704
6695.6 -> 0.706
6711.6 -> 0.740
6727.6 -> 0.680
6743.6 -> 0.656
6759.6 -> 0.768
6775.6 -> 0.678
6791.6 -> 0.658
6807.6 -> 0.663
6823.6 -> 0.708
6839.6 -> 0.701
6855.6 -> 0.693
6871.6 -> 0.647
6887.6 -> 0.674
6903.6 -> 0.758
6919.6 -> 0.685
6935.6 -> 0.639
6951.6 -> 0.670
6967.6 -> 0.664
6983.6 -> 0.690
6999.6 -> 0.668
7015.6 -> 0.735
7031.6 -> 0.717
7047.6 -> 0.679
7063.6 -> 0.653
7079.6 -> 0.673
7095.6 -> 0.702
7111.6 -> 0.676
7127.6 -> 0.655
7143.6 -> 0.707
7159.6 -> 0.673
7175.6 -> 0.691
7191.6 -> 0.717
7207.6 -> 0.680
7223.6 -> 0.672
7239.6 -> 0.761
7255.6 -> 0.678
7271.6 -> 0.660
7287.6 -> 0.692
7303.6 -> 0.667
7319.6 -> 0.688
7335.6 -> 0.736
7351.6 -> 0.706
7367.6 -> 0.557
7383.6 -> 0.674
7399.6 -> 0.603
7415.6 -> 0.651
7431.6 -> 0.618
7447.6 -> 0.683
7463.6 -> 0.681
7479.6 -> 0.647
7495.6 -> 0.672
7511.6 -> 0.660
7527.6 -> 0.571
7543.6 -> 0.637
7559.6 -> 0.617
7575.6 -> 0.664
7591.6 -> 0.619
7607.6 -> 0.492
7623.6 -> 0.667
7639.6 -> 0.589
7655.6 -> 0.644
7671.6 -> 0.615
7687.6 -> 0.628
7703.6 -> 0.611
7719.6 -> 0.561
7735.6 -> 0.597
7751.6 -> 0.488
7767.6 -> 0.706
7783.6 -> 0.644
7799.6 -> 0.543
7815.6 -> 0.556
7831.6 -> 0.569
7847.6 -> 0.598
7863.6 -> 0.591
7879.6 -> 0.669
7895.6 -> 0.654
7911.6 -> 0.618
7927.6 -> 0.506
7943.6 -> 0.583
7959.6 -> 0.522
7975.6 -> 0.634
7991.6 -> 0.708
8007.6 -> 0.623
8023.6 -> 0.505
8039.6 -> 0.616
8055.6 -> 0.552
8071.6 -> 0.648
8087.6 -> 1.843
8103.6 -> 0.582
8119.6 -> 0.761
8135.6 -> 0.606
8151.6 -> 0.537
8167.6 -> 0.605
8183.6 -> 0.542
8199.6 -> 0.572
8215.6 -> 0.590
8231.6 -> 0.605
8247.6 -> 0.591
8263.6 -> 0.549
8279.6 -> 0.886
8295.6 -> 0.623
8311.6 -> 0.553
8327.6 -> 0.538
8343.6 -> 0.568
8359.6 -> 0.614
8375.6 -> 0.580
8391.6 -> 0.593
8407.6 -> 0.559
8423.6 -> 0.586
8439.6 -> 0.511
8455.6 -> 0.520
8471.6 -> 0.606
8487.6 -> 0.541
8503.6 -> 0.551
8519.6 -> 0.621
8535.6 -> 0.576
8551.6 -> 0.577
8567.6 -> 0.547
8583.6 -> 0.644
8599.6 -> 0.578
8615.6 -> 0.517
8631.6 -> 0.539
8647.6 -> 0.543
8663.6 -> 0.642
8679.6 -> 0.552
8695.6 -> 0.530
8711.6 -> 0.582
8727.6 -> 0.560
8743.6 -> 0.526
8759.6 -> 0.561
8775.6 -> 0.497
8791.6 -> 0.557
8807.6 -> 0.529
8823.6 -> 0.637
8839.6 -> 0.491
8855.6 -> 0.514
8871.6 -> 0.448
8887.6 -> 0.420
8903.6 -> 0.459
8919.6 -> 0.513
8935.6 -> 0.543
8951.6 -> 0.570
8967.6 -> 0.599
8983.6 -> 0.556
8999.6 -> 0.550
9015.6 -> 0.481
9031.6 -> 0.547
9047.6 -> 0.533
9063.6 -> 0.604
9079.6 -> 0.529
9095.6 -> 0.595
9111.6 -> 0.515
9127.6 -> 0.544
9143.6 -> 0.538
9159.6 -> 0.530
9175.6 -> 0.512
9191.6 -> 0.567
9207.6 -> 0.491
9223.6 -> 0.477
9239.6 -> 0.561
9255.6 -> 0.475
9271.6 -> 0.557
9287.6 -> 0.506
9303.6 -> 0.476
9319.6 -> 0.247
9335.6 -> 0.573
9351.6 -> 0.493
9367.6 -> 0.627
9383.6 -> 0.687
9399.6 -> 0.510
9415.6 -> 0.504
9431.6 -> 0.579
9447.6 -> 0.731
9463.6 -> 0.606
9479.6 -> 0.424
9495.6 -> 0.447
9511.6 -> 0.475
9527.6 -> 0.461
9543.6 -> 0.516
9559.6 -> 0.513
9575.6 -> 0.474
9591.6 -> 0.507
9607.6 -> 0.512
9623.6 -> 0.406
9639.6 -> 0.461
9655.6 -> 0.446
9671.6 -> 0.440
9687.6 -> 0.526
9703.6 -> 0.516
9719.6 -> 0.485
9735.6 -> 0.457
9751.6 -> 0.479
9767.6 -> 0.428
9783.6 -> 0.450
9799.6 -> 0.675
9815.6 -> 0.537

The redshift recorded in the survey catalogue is 0.232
